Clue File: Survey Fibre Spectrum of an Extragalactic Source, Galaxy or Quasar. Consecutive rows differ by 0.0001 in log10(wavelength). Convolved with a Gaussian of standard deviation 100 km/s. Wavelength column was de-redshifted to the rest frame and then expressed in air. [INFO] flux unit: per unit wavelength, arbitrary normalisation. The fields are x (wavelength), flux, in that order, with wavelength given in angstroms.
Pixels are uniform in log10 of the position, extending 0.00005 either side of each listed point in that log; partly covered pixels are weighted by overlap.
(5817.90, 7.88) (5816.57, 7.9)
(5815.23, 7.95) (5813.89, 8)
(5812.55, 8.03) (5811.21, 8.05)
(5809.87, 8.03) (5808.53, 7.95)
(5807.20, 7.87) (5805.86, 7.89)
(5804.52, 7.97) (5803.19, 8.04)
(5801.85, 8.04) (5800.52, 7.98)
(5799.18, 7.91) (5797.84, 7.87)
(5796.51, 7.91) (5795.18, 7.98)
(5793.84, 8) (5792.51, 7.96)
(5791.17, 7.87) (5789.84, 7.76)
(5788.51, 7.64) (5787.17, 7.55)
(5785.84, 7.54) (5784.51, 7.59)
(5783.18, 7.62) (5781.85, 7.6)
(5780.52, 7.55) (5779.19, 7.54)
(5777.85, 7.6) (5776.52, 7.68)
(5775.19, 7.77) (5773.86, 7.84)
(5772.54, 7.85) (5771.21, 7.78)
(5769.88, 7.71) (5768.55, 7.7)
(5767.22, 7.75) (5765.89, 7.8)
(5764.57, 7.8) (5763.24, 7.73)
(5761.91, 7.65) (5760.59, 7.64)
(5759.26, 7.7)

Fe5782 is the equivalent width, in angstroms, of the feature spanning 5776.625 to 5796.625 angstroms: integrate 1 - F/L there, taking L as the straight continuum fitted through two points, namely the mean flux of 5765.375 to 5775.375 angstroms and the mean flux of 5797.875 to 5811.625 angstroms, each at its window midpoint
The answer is 0.4 angstroms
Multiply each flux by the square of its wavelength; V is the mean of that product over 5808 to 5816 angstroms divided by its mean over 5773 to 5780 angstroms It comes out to 1.05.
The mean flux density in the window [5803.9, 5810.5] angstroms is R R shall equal 7.94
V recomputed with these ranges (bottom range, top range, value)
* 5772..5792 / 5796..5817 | 1.05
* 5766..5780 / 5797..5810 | 1.04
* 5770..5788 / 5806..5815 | 1.05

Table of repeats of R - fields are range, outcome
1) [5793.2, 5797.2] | 7.97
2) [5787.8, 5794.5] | 7.84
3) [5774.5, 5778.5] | 7.68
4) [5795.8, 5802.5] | 7.95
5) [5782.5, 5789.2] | 7.59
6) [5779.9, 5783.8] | 7.6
